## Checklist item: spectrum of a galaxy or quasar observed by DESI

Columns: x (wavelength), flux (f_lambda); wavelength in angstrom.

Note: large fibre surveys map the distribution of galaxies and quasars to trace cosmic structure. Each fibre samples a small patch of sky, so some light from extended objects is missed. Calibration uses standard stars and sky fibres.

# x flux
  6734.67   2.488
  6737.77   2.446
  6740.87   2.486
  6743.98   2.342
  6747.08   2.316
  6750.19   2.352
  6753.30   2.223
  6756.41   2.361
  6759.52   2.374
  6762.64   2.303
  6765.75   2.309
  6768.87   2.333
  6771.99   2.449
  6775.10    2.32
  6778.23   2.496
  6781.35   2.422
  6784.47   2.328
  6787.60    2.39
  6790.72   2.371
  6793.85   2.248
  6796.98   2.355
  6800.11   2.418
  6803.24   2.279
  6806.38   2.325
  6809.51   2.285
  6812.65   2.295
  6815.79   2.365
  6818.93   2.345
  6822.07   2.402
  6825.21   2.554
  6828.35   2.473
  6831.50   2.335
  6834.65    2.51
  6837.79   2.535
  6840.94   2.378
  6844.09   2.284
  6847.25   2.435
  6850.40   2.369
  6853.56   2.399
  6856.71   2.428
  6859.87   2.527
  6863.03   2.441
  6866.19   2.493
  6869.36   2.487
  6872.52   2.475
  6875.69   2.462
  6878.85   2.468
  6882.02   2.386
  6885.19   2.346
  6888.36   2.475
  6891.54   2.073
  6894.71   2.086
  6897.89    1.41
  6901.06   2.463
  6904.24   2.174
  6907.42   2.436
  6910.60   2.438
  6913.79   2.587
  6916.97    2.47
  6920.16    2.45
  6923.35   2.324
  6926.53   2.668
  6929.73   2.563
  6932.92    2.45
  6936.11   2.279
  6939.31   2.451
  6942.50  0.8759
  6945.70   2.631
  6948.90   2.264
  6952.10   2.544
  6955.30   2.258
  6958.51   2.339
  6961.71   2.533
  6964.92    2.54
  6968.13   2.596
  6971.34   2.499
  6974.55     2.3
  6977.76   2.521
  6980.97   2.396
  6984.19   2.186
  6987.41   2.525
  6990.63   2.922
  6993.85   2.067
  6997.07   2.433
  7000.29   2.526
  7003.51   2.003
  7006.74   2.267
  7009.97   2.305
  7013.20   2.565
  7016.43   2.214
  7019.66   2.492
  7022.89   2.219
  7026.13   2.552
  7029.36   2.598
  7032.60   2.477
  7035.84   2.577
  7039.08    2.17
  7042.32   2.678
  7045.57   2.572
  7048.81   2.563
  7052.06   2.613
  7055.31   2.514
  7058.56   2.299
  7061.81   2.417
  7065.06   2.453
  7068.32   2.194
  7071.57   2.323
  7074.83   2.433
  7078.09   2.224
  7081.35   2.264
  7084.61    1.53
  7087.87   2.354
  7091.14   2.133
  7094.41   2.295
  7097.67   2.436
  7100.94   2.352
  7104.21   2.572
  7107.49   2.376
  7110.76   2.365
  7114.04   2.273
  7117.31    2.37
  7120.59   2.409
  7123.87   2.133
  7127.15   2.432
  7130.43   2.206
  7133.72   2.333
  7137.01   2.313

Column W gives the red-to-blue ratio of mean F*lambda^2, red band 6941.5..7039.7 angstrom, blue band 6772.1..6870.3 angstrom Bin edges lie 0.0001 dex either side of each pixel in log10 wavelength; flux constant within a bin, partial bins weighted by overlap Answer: 1.04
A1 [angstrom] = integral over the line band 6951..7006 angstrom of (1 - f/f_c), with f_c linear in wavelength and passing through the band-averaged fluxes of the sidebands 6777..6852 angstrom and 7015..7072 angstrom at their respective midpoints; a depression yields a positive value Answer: 0.2 angstrom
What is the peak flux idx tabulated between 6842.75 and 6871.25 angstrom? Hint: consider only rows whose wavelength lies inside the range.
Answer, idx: 2.527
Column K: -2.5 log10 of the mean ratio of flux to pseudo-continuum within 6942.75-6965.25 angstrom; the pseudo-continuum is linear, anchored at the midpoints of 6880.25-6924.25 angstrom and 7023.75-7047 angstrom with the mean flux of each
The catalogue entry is 0.02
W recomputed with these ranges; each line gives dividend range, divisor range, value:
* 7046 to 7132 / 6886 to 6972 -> 1.05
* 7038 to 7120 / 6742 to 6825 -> 1.09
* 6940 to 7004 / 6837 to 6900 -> 1.04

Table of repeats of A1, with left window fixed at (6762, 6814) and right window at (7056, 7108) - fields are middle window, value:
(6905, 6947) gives -0.48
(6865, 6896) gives -0.59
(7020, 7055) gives -3.05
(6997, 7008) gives 0.08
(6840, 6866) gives -0.84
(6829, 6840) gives -0.54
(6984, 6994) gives -0.87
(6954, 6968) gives -0.75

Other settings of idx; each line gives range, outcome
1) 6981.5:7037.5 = 2.922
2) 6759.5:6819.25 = 2.496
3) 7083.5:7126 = 2.572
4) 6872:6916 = 2.587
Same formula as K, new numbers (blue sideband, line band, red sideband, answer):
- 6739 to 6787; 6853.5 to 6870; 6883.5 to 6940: -0.054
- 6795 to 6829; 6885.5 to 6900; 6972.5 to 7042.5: 0.160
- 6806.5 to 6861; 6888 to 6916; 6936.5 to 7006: 0.068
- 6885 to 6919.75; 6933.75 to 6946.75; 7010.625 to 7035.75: 0.133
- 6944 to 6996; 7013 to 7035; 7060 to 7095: -0.047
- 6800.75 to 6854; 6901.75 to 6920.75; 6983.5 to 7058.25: -0.008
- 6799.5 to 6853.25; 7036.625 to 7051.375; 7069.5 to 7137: -0.089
